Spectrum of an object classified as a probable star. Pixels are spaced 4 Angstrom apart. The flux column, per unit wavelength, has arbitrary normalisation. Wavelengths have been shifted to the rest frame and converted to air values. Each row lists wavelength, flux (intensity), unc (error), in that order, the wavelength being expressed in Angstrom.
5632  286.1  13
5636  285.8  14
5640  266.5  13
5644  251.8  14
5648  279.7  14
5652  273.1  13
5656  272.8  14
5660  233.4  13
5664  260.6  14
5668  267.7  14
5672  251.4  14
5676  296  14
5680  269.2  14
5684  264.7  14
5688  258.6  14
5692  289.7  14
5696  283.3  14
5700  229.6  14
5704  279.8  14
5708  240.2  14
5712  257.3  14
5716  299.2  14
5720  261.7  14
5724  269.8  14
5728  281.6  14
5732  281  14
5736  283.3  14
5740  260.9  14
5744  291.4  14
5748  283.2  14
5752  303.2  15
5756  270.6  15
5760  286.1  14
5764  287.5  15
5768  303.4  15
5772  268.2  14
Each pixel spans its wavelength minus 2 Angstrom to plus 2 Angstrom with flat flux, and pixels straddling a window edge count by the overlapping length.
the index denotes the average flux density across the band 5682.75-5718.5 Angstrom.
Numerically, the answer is 267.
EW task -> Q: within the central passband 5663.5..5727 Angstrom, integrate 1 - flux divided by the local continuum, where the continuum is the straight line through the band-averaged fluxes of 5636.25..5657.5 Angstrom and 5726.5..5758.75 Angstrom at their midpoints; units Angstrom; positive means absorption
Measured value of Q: 1.9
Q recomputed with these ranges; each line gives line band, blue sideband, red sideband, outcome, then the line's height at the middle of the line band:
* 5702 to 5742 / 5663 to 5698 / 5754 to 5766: 0.8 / 277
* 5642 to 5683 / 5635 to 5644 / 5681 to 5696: 0.8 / 271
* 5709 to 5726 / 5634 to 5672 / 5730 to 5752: 0.5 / 278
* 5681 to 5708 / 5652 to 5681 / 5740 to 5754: 0.7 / 273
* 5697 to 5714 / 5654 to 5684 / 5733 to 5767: 1.2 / 273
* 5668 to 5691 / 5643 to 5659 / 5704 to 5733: 0.0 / 269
